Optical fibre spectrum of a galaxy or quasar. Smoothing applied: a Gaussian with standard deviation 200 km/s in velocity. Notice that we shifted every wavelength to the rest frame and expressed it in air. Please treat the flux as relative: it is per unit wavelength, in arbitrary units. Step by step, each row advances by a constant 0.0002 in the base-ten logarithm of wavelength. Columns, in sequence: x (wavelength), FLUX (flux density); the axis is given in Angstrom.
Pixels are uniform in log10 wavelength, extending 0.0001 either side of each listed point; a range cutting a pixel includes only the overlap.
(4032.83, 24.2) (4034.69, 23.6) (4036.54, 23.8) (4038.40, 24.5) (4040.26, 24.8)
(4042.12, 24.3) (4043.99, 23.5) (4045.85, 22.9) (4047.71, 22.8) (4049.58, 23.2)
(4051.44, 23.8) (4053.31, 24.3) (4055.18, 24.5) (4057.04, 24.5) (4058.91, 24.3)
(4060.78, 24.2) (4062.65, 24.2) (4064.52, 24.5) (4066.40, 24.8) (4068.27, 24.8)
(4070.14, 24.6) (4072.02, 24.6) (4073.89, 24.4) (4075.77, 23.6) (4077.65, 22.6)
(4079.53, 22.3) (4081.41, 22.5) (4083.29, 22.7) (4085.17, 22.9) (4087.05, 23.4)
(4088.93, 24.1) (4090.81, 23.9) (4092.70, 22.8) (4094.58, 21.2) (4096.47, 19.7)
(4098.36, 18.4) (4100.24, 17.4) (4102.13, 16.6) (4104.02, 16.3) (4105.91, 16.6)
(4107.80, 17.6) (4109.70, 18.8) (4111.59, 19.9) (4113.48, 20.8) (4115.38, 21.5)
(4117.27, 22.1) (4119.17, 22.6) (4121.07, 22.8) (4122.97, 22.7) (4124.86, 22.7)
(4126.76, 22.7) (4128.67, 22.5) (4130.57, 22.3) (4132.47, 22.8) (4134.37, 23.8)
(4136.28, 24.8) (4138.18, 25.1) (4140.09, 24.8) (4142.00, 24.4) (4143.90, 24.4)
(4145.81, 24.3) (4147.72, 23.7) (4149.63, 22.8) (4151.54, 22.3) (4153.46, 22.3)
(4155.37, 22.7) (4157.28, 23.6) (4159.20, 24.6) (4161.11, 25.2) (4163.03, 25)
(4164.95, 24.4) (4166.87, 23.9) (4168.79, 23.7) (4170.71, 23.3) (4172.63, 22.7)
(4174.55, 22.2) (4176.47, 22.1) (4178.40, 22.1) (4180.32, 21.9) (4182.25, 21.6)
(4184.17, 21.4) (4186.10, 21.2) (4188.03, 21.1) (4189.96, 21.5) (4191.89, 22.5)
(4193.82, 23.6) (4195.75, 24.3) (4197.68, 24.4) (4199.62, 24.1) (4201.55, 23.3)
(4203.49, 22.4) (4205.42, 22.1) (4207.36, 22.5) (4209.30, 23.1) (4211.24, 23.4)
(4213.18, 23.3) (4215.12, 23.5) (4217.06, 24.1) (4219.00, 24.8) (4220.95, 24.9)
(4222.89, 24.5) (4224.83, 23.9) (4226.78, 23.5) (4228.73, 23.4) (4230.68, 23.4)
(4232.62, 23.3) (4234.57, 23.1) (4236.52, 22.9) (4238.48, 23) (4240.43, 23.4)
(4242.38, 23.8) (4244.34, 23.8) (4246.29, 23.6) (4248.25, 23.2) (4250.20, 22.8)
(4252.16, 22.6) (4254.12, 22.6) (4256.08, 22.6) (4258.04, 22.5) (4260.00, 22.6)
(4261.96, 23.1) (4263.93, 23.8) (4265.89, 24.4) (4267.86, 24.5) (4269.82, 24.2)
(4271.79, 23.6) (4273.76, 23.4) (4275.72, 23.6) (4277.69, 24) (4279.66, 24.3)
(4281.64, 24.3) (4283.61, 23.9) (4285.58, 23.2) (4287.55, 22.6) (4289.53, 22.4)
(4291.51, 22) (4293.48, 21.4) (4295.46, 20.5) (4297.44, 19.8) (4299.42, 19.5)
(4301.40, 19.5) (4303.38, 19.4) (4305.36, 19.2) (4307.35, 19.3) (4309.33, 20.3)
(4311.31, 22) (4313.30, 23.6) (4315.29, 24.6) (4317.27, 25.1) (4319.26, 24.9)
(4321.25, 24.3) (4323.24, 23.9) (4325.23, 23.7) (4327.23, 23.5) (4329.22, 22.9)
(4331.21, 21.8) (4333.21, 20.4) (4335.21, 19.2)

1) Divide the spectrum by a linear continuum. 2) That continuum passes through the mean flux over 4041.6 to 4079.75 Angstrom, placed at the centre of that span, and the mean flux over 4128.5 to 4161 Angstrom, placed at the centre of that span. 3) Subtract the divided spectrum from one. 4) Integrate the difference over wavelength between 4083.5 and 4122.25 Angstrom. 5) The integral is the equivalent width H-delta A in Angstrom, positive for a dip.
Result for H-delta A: 5.4 Angstrom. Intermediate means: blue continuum 24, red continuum 23.7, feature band 20.5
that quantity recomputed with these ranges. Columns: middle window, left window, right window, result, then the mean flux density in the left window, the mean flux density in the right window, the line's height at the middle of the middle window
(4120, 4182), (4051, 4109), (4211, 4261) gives -1.6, 22.3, 23.4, 22.8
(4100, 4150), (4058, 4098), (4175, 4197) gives 2.2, 23.4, 22.2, 22.8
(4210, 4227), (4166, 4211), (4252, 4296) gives -0.9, 22.7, 23.2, 22.8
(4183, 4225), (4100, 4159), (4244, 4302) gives -1.4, 22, 22.8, 22.4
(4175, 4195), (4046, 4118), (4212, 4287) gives 0.9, 22.1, 23.6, 23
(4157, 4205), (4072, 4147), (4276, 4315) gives -2.5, 22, 21.7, 21.9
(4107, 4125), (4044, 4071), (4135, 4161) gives 2.1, 24.1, 23.9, 23.9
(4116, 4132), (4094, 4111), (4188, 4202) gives -2.7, 18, 23.2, 19.2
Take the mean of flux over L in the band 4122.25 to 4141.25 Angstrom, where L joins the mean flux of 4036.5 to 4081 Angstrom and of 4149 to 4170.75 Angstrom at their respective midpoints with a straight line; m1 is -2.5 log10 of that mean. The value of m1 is 0.01 mag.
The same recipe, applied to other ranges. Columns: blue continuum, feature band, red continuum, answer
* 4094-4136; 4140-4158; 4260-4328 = -0.12 mag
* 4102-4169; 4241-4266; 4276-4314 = -0.06 mag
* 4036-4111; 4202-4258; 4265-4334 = -0.04 mag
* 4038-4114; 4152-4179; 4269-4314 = -0.06 mag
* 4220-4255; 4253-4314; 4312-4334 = 0.06 mag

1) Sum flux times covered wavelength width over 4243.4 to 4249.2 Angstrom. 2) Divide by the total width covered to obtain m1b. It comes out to 23.5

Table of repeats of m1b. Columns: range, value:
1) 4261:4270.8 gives 24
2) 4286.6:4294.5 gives 22.1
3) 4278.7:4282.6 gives 24.2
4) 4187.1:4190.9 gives 21.3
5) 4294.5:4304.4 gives 19.7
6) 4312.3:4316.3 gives 24.1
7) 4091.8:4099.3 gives 20.5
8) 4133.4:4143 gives 24.6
